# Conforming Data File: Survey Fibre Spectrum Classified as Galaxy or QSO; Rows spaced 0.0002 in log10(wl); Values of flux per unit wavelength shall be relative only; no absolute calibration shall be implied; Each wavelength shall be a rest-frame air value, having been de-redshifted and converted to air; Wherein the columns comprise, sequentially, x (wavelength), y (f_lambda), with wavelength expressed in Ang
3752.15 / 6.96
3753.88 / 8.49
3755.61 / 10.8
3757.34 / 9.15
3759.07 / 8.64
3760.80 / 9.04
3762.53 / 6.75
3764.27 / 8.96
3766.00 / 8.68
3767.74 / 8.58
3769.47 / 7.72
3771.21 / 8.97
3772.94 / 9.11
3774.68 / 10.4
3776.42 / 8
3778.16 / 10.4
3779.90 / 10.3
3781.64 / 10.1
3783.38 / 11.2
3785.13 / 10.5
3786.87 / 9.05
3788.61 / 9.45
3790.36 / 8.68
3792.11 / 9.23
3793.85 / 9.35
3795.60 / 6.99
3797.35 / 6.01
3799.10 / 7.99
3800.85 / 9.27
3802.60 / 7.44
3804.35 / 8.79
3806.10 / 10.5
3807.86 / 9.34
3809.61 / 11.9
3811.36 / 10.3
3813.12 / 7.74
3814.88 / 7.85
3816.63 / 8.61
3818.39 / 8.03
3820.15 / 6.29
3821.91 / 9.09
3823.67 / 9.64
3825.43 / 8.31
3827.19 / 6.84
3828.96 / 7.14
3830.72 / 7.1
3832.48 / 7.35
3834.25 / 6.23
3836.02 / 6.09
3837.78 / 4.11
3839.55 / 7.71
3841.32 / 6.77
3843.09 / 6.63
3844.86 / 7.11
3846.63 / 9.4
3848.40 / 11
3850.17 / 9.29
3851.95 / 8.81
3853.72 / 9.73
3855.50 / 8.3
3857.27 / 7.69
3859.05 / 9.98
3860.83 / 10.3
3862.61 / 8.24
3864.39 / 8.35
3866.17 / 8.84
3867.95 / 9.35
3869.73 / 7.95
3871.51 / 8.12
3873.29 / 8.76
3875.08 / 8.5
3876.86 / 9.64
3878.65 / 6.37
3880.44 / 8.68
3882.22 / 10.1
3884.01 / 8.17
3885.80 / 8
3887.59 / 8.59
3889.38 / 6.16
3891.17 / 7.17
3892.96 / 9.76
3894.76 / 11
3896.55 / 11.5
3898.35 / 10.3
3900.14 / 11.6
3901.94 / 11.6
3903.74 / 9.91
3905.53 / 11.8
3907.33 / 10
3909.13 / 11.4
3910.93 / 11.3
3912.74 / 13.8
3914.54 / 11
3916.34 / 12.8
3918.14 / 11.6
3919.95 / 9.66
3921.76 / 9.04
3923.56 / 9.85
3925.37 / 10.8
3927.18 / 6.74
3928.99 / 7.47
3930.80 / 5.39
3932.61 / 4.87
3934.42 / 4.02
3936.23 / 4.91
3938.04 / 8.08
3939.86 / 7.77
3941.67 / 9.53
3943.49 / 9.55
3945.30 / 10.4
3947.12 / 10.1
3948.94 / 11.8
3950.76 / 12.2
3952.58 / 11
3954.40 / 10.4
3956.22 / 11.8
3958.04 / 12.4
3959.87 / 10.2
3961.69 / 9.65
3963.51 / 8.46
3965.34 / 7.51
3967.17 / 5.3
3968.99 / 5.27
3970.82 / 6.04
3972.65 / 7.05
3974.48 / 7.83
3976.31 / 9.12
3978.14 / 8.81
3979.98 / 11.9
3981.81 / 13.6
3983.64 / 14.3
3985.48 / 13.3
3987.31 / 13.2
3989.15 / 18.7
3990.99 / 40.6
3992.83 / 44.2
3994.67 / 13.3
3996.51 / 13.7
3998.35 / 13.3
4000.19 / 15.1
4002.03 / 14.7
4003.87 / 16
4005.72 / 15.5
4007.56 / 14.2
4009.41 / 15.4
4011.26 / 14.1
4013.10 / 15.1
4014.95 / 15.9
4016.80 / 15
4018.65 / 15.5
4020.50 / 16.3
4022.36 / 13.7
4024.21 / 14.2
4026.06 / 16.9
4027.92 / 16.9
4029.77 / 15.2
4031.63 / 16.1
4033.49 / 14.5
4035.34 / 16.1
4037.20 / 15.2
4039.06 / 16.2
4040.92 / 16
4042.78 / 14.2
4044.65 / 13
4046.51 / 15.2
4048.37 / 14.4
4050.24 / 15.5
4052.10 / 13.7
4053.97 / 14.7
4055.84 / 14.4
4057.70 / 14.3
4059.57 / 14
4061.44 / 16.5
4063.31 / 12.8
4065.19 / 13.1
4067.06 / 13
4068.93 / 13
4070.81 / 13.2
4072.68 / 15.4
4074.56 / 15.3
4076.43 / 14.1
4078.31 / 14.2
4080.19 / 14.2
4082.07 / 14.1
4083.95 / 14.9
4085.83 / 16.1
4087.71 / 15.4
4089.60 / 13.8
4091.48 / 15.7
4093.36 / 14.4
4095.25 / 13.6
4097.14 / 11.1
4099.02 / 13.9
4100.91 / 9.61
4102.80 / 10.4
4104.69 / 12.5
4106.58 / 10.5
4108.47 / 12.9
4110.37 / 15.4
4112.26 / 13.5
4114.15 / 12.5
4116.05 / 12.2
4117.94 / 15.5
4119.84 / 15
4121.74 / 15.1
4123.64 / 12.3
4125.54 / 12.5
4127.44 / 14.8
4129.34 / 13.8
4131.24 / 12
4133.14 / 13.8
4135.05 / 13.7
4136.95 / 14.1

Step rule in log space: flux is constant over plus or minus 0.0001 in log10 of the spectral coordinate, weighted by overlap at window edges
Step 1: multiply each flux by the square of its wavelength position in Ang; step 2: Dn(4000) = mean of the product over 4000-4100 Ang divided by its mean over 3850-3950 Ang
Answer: 1.73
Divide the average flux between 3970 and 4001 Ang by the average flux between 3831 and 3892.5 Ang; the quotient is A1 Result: 1.9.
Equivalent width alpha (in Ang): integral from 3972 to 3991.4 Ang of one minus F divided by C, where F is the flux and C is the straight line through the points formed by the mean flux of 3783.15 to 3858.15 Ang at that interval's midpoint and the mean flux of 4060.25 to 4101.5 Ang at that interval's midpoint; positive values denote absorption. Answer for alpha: -3.2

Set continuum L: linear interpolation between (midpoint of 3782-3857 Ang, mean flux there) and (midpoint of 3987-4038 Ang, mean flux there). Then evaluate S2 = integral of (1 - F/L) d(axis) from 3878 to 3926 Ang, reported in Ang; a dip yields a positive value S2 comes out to 8.1 Ang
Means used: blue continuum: 8.36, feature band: 10.1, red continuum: 17.1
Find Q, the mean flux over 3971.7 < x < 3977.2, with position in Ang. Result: 7.98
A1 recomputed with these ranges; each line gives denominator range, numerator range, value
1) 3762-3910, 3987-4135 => 1.71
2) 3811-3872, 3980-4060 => 1.99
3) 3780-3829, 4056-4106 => 1.56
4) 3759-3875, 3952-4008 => 1.57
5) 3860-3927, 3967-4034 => 1.54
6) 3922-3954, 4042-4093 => 1.68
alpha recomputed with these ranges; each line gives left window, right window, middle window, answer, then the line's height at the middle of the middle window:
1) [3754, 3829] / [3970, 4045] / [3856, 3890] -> 8.4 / 11.3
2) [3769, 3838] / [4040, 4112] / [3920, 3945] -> 7.7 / 11.1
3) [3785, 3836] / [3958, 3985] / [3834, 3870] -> 1.5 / 8.57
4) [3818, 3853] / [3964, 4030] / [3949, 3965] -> 2.7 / 12.9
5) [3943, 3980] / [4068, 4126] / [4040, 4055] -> -3.2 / 12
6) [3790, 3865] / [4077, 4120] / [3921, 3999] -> -2.2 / 10.8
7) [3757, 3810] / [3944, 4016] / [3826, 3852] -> 7.2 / 10.2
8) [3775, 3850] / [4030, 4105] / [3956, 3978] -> 6.7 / 11.9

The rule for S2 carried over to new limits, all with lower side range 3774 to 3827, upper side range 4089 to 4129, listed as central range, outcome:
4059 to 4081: -2.4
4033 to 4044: -2.8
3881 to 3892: 2.3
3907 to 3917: -1.2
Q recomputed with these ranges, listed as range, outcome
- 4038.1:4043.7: 15.5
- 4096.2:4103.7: 11.3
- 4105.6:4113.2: 13.1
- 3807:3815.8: 9.43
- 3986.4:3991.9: 24.1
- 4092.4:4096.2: 14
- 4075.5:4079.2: 14.1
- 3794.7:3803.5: 7.55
